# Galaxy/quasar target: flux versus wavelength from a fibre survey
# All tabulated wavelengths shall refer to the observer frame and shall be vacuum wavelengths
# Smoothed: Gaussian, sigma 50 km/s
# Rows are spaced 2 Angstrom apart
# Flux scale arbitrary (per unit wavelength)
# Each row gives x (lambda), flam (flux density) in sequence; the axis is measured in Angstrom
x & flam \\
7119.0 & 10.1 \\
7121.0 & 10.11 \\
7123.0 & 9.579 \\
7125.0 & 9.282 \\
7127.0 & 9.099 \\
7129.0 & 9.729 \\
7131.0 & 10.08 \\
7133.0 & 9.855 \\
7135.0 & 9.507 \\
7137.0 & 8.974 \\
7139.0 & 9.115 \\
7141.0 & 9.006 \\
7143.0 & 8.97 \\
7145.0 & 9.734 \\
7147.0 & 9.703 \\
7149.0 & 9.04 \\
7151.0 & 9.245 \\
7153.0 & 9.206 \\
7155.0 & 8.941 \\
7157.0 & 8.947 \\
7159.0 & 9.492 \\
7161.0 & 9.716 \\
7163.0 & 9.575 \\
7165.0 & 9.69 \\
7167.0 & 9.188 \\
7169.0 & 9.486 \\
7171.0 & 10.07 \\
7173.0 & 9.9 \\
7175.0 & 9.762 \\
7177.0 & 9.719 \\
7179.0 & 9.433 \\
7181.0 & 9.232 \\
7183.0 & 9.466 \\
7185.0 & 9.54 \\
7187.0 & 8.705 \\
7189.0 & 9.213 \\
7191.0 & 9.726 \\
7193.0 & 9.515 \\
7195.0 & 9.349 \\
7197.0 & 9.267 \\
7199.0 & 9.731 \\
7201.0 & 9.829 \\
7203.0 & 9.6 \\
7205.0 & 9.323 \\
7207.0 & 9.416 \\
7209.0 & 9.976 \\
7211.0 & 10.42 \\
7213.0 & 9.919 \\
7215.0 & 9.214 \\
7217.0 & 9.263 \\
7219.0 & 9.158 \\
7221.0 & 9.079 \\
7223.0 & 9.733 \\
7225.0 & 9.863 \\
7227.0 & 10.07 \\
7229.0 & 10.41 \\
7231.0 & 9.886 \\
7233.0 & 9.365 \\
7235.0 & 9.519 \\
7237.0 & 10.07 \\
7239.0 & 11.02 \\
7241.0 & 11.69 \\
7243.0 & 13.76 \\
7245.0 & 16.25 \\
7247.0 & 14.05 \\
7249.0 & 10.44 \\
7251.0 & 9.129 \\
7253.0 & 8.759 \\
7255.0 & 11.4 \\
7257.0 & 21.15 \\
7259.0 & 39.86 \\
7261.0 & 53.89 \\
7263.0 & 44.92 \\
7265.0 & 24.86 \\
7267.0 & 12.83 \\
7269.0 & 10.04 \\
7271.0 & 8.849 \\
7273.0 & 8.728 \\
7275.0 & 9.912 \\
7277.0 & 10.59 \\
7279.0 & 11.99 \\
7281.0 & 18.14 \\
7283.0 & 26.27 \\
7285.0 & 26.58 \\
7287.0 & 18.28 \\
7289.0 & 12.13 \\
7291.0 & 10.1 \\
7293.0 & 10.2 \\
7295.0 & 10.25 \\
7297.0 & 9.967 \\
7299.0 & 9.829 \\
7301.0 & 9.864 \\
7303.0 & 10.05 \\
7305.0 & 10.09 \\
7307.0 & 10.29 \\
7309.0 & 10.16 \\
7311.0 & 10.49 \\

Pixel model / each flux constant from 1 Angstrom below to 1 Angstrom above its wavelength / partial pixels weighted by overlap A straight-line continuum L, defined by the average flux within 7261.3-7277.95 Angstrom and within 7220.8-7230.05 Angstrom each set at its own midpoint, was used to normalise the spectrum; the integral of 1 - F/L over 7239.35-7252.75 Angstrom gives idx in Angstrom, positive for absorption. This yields 1.27 Angstrom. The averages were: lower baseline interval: 9.9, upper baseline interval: 17.9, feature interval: 12.3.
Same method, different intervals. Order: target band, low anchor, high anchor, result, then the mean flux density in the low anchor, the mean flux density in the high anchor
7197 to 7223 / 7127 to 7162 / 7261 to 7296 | 7.1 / 9.36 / 17.2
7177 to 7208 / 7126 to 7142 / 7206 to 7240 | 0.7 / 9.42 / 9.79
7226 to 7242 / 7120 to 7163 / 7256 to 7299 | 5.6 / 9.4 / 18.8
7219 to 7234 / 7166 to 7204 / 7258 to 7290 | 5.2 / 9.51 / 21.1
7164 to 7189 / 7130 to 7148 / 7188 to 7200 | -0.1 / 9.44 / 9.47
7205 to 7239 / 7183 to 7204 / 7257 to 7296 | 8.1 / 9.45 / 19.4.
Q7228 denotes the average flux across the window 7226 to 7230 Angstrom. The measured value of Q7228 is 10.2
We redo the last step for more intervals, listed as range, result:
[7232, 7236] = 9.44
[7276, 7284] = 16.7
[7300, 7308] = 10.1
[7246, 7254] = 10.6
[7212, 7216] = 9.57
